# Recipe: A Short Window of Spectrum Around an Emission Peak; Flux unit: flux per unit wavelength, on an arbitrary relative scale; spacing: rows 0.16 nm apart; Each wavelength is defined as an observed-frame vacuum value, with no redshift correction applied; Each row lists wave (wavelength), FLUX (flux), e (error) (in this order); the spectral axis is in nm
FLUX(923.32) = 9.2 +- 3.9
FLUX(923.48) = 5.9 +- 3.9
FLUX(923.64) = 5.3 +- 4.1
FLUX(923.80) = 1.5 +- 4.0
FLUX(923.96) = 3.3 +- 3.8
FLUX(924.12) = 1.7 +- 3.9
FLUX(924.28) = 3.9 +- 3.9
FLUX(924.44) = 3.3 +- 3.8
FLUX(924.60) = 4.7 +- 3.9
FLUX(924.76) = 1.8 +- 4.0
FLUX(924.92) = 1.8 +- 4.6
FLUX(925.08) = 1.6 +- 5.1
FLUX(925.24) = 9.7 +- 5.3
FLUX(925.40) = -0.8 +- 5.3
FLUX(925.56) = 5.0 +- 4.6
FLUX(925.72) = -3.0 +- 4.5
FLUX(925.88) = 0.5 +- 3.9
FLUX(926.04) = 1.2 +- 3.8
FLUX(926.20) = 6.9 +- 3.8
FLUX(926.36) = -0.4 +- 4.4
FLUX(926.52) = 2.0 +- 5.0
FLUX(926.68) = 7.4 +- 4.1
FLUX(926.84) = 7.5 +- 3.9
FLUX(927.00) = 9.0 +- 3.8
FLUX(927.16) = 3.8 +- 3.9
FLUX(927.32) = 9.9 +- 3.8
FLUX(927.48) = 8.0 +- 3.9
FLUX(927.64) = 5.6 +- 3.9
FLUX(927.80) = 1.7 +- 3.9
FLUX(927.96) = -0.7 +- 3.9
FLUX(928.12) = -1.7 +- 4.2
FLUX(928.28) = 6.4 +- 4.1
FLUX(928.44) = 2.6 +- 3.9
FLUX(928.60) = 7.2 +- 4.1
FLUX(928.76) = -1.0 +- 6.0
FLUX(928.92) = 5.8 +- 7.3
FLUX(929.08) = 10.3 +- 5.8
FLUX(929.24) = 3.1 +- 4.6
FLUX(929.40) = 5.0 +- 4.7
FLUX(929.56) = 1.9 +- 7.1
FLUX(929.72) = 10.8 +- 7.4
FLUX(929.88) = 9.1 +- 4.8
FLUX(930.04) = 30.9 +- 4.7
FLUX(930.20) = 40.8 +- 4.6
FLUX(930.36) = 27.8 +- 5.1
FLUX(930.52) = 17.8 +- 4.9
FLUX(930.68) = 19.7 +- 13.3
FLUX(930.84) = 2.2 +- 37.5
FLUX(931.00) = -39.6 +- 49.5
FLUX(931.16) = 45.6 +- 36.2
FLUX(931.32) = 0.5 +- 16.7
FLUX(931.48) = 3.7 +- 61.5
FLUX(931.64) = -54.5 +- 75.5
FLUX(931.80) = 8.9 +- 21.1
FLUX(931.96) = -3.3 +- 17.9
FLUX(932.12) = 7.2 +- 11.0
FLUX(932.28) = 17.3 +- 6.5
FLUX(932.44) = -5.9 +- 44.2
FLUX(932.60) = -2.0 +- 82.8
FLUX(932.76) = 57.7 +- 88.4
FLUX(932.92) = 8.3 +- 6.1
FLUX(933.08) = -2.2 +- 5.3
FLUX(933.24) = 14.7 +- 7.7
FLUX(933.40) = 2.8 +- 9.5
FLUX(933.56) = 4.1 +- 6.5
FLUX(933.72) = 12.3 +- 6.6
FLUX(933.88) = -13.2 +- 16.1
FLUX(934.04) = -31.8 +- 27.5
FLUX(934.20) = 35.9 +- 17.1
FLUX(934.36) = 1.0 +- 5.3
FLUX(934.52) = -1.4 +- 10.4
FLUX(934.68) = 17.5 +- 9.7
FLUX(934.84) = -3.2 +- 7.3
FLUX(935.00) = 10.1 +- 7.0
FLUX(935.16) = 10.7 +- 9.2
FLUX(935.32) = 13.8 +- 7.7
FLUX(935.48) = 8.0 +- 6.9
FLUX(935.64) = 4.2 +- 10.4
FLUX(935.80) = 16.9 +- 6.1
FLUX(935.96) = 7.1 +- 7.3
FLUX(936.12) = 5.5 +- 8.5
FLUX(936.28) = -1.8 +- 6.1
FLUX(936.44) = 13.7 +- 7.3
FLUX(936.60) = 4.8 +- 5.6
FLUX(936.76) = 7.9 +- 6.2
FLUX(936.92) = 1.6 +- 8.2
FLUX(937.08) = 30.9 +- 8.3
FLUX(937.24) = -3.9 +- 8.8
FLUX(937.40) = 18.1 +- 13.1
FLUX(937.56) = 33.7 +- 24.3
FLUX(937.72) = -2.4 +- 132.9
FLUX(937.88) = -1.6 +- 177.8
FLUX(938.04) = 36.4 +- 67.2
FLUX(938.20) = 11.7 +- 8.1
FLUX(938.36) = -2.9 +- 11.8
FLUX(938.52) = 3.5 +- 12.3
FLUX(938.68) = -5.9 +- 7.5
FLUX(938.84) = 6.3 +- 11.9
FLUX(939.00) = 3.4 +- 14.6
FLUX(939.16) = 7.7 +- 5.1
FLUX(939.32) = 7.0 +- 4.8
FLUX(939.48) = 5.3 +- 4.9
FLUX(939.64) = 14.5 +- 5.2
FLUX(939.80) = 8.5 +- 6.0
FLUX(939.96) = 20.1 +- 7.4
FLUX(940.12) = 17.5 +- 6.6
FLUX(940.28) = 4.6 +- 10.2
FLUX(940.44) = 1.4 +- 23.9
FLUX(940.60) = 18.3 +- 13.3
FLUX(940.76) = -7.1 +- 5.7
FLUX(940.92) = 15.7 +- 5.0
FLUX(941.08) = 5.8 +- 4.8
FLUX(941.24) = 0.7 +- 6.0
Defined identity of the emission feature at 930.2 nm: H-gamma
